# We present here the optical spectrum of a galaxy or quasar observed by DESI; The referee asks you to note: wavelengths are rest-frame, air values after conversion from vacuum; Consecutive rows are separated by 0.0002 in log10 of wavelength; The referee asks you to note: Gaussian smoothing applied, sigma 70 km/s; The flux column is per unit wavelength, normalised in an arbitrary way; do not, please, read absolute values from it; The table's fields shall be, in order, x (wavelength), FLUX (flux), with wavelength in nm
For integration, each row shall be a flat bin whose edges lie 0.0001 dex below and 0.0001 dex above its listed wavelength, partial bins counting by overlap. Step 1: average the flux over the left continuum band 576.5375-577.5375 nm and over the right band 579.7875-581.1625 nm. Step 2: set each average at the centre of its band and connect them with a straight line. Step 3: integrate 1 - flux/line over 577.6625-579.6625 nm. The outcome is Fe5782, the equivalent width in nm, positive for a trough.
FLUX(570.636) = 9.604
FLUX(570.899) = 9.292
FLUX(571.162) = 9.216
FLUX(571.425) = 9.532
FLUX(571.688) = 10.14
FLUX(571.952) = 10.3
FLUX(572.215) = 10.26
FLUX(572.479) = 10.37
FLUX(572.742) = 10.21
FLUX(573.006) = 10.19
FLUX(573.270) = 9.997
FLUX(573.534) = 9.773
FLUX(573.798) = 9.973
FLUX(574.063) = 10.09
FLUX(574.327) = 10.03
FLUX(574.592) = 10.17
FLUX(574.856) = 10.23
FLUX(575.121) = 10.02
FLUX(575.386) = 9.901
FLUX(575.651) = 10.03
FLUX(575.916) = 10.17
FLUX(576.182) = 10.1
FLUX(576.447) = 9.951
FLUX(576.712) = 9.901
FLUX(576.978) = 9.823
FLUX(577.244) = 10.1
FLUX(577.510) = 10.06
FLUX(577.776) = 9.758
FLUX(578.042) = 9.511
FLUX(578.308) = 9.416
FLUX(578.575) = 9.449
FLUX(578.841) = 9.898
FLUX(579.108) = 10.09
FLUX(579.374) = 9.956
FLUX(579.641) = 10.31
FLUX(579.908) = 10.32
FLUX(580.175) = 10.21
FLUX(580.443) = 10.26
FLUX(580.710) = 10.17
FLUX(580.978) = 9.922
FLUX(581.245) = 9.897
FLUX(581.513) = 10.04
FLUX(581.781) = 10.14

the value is 0.06 nm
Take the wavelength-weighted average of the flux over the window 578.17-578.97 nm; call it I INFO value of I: 9.59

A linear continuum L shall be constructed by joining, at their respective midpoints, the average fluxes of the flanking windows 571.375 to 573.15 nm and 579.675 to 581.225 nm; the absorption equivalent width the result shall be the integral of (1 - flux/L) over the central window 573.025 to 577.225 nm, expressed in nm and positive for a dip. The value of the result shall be 0.06 nm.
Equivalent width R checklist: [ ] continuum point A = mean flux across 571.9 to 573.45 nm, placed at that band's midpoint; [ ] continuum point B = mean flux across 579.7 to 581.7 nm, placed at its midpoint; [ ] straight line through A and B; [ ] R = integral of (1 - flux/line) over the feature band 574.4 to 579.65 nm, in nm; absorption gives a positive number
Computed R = 0.12 nm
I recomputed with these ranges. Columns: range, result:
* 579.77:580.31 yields 10.3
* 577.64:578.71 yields 9.54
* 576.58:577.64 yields 9.96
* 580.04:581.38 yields 10.1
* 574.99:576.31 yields 10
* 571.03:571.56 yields 9.38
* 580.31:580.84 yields 10.2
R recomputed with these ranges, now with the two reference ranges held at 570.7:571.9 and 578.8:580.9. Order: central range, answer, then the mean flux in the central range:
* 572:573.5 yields -0.08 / 10.2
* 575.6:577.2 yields -0.01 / 10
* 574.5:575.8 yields -0.03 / 10.1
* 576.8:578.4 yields 0.03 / 9.79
